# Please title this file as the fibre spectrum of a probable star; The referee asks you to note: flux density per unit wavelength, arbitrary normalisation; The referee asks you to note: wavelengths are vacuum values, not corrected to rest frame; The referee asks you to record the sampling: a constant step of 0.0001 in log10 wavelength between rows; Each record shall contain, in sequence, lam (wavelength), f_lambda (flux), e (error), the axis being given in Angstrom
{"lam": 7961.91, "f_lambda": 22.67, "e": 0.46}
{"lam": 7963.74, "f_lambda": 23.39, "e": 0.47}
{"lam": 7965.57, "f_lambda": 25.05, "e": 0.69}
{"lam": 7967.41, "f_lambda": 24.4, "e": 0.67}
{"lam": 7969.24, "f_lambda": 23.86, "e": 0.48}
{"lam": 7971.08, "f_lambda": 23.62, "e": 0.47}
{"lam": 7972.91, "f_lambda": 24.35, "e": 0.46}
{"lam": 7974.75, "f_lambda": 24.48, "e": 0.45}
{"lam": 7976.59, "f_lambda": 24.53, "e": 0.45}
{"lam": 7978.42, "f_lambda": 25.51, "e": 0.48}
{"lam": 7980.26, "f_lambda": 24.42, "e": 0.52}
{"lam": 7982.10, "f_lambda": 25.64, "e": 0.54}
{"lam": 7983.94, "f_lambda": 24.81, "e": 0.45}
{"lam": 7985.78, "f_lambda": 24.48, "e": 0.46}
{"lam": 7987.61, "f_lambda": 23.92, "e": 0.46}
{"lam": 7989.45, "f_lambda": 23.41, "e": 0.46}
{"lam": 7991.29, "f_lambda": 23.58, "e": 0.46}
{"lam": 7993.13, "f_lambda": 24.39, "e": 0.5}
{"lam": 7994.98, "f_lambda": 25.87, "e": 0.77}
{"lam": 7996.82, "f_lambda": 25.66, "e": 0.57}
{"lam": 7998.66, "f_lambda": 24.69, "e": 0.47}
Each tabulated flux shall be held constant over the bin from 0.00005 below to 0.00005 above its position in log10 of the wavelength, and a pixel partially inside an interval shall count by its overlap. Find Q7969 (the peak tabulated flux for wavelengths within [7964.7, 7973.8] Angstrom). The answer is 25.05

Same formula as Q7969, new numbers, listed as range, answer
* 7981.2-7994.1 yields 25.64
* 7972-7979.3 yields 25.51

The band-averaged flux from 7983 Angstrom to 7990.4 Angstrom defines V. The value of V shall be 24.2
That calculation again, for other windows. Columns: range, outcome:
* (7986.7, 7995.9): 24.2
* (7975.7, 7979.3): 25.1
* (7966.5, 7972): 24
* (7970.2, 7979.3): 24.5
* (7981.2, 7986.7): 25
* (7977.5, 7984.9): 25.1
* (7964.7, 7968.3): 24.7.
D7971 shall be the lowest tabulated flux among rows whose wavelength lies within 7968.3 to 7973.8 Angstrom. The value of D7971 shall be 23.62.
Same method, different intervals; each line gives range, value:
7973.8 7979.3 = 24.48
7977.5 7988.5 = 23.92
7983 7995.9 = 23.41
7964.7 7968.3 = 24.4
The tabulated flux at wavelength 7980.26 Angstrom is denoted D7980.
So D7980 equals 24.42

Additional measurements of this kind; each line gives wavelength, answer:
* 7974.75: 24.48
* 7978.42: 25.51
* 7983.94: 24.81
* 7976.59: 24.53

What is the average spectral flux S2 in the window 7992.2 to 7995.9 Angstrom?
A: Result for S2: 25.1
